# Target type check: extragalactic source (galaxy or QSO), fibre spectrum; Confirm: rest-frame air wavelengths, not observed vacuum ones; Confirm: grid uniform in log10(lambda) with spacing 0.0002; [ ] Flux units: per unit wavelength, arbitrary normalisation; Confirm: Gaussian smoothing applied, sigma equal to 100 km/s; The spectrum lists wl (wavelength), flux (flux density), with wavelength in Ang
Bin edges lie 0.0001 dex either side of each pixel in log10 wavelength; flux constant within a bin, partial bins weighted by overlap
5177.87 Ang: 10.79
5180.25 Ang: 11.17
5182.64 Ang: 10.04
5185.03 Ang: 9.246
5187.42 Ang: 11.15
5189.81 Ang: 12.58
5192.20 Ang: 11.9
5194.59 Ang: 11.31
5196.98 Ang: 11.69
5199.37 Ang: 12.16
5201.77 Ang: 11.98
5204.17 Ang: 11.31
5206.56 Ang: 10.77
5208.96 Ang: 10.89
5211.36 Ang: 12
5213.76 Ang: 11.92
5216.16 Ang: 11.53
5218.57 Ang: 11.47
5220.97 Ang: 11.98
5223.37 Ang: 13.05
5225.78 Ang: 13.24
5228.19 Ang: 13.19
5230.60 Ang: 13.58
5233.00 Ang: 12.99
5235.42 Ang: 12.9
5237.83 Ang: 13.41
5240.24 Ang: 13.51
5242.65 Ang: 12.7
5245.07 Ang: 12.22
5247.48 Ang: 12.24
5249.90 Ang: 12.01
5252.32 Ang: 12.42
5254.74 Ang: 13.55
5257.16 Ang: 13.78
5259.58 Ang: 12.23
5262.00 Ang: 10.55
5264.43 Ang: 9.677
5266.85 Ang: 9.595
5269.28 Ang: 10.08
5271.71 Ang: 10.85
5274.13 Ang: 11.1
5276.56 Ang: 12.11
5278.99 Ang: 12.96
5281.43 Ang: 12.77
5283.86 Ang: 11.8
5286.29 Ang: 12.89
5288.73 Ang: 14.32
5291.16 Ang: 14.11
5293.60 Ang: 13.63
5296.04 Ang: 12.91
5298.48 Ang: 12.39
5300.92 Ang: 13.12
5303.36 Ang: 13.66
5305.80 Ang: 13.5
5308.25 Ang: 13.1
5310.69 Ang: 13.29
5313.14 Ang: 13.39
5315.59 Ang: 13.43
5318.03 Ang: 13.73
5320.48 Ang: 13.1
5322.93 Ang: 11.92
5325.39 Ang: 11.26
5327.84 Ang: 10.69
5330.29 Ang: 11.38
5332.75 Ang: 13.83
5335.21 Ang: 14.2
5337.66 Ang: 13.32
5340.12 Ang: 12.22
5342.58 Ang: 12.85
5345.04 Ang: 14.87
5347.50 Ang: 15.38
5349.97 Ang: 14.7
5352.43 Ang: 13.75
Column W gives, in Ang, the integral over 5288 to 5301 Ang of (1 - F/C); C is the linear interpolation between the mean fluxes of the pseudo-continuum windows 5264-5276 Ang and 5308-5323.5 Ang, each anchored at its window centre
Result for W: -1.7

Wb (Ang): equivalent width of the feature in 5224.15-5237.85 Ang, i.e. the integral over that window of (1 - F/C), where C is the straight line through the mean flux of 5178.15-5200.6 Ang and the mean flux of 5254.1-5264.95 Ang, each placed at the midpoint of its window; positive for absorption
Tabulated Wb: -1.8 Ang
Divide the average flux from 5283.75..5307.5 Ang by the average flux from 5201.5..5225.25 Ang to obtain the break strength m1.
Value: 1.13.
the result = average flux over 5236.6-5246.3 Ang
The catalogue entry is 13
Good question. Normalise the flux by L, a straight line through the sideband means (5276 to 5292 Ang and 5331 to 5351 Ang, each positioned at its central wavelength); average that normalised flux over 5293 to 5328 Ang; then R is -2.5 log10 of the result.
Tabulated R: 0.04 mag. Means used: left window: 13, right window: 13.8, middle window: 12.9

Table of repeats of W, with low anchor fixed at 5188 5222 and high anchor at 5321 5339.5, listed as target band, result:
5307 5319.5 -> -1.1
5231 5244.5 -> -1.4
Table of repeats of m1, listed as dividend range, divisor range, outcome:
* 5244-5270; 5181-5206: 1.03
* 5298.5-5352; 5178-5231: 1.13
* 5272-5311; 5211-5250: 1.02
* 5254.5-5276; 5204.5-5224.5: 0.96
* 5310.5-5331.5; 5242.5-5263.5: 1.01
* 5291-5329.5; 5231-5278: 1.07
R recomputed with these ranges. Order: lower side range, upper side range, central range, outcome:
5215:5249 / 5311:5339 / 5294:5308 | -0.03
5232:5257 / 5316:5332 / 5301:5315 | -0.09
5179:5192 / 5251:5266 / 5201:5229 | -0.05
